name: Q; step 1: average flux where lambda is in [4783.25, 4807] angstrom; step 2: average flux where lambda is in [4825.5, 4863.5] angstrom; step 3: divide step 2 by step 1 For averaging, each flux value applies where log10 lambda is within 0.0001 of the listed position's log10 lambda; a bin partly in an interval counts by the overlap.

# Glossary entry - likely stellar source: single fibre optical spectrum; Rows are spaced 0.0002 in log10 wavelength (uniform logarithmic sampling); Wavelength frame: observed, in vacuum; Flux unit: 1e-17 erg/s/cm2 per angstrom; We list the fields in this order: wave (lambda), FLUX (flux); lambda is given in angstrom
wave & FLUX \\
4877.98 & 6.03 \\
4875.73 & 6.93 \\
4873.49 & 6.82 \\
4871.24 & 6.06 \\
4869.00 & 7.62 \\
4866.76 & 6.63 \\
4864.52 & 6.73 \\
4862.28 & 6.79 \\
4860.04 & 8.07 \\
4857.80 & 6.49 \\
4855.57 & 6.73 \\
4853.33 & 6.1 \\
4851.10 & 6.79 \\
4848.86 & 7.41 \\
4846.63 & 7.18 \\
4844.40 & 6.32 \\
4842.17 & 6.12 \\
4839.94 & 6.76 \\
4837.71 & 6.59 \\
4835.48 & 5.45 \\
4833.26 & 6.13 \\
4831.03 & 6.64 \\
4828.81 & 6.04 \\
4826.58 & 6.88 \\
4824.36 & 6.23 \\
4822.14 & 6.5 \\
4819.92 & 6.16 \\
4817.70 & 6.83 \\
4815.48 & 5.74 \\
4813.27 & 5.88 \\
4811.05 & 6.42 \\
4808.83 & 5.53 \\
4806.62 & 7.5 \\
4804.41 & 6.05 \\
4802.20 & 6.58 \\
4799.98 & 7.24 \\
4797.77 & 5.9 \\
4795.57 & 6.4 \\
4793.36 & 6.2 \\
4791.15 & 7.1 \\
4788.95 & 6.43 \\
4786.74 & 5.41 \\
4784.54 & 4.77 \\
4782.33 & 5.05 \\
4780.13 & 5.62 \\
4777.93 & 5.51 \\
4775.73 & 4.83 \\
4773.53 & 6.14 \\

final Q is 1.05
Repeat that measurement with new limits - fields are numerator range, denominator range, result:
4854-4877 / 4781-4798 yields 1.16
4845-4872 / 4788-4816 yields 1.08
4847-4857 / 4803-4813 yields 1.07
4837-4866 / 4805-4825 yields 1.07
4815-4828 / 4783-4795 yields 1.07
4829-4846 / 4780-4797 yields 1.07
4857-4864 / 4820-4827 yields 1.10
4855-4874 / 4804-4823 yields 1.09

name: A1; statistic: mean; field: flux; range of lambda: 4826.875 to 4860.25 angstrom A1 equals 6.55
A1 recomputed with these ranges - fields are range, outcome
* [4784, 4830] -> 6.3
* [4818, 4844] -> 6.33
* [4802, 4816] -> 6.25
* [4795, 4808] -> 6.6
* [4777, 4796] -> 5.81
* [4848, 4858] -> 6.71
